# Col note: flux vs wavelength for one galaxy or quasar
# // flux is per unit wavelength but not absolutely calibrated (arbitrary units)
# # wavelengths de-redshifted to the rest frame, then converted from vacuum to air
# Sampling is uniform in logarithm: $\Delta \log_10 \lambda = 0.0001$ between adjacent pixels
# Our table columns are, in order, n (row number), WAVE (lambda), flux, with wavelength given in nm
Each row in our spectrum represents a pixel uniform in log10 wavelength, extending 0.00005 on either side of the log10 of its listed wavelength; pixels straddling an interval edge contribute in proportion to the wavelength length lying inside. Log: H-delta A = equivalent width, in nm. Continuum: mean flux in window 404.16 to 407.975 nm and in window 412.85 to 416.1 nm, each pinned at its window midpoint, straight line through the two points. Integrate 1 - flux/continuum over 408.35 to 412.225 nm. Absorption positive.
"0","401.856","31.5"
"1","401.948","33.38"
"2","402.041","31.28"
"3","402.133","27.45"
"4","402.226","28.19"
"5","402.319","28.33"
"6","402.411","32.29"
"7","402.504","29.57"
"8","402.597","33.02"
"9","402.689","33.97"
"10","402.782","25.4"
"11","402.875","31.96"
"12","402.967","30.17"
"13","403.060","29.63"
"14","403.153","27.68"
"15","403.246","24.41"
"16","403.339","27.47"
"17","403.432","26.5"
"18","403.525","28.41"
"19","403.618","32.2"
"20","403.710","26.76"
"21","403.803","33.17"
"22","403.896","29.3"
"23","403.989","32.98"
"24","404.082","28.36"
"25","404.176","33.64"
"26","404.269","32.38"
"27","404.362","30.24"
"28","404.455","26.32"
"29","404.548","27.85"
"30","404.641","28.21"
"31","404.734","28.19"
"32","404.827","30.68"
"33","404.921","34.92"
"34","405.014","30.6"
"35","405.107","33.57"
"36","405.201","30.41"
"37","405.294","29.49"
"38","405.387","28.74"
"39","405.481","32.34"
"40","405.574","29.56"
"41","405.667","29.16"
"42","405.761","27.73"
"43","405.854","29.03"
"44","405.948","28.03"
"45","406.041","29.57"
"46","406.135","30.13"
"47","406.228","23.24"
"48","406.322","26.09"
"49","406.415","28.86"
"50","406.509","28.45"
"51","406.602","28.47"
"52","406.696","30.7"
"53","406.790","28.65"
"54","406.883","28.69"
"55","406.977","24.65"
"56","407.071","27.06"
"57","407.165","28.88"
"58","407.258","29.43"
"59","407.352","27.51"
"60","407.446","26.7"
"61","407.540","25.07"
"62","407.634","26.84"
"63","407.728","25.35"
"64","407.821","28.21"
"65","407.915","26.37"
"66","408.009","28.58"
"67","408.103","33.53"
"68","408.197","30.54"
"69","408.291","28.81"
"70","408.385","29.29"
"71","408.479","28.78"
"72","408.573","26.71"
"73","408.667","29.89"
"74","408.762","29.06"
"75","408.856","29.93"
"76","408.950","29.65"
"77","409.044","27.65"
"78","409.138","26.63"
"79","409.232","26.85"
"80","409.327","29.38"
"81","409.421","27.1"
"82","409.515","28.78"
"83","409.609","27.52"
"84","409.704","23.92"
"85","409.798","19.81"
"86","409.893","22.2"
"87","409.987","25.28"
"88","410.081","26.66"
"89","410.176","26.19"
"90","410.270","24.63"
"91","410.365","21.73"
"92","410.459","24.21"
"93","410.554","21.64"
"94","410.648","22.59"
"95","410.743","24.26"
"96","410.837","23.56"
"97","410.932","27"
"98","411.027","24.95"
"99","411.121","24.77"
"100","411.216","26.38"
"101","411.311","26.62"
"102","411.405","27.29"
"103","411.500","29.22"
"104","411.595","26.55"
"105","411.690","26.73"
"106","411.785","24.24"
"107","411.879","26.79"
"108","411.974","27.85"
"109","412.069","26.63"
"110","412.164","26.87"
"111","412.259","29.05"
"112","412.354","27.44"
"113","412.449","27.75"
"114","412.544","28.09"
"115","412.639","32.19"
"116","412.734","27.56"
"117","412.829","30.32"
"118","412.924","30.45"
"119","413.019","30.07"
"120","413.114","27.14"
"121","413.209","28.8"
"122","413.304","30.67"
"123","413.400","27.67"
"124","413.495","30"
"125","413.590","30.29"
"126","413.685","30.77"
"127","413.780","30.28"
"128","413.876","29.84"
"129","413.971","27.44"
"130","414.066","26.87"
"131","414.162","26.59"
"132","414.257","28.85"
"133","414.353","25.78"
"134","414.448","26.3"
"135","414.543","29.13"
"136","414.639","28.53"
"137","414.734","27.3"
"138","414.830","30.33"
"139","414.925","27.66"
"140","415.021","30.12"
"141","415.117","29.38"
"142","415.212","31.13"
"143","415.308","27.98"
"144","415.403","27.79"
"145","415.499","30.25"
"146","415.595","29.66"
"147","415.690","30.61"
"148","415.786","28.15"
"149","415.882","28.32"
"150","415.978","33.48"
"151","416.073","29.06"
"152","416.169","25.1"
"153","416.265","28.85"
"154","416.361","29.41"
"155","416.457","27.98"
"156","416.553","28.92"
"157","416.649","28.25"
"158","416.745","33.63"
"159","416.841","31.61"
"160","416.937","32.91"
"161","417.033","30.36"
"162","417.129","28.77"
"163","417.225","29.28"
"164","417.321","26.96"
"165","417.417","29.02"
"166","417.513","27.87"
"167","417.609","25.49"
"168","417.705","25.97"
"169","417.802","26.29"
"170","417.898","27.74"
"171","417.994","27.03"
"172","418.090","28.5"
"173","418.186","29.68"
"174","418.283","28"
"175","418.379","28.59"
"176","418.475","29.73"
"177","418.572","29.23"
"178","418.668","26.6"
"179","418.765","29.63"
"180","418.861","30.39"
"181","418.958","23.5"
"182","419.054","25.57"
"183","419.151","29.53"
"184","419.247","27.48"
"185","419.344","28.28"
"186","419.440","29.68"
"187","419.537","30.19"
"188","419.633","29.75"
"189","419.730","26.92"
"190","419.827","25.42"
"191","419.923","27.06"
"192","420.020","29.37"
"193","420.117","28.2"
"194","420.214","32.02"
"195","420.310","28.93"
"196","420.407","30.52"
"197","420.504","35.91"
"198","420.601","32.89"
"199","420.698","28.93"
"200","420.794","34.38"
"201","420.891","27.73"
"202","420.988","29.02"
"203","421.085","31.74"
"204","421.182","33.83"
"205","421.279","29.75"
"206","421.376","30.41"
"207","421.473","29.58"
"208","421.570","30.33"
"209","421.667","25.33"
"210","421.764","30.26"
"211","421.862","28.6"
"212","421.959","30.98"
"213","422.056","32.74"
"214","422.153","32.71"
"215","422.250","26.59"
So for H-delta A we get 0.356 nm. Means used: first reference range 28.7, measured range 26.2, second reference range 29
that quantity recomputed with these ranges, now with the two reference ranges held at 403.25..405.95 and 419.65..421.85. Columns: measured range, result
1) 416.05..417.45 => 0.02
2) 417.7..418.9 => 0.06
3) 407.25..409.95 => 0.21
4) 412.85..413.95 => 0.01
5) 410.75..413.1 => 0.19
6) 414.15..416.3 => 0.08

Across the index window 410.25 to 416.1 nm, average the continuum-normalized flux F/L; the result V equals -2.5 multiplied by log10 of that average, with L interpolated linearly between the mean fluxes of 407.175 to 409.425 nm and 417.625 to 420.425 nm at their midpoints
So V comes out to 0.02 mag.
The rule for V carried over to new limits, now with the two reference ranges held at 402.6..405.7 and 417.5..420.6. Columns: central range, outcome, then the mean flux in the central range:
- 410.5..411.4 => 0.18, 24.8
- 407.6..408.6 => 0.04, 28.5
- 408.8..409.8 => 0.08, 27.4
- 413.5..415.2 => 0.01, 28.7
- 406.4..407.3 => 0.05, 28.4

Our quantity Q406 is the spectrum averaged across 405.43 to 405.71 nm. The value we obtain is 30.4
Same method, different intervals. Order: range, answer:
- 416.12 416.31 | 26.9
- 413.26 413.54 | 29.4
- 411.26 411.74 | 27.2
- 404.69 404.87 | 29.5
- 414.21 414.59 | 27.5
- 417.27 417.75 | 27.1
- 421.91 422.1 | 31.9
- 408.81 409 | 29.8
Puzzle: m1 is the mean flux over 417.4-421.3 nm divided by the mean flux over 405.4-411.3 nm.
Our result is 1.07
